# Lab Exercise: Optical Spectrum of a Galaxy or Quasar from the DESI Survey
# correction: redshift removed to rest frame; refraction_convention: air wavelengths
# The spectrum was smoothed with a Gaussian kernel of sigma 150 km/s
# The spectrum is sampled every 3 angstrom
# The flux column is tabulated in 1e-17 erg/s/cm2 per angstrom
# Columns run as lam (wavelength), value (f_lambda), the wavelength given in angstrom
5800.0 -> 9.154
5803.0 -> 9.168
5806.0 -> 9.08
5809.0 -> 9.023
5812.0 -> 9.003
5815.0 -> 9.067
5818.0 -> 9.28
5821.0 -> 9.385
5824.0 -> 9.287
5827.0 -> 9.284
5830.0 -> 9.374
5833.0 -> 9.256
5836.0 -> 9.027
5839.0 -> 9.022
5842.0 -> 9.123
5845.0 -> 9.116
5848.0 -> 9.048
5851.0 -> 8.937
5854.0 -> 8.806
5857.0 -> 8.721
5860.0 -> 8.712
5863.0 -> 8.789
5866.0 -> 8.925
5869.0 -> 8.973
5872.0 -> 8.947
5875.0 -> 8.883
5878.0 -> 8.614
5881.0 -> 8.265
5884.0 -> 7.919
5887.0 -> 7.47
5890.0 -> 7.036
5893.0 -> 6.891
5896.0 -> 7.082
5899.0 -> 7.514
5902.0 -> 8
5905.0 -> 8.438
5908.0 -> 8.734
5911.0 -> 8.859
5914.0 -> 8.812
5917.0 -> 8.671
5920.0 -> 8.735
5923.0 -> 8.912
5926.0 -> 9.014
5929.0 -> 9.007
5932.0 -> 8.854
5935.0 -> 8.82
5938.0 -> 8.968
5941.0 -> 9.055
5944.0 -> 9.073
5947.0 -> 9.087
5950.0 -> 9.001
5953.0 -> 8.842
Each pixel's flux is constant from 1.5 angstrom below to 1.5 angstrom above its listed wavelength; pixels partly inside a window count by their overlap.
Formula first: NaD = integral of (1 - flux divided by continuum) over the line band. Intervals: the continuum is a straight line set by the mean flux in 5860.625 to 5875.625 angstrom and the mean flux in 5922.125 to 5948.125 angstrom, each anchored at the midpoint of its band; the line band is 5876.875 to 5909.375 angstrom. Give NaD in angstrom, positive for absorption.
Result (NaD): 4.1 angstrom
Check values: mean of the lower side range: 8.89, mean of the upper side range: 8.98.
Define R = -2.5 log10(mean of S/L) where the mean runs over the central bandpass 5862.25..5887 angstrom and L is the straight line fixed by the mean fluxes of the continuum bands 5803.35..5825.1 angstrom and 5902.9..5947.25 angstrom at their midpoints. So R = 0.05 mag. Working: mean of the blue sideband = 9.16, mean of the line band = 8.59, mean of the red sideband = 8.85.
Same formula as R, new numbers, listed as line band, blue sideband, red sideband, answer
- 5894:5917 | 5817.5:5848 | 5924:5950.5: 0.11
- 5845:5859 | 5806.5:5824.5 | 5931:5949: 0.03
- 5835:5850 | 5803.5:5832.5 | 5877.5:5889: -0.04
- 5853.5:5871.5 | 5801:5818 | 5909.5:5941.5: 0.02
